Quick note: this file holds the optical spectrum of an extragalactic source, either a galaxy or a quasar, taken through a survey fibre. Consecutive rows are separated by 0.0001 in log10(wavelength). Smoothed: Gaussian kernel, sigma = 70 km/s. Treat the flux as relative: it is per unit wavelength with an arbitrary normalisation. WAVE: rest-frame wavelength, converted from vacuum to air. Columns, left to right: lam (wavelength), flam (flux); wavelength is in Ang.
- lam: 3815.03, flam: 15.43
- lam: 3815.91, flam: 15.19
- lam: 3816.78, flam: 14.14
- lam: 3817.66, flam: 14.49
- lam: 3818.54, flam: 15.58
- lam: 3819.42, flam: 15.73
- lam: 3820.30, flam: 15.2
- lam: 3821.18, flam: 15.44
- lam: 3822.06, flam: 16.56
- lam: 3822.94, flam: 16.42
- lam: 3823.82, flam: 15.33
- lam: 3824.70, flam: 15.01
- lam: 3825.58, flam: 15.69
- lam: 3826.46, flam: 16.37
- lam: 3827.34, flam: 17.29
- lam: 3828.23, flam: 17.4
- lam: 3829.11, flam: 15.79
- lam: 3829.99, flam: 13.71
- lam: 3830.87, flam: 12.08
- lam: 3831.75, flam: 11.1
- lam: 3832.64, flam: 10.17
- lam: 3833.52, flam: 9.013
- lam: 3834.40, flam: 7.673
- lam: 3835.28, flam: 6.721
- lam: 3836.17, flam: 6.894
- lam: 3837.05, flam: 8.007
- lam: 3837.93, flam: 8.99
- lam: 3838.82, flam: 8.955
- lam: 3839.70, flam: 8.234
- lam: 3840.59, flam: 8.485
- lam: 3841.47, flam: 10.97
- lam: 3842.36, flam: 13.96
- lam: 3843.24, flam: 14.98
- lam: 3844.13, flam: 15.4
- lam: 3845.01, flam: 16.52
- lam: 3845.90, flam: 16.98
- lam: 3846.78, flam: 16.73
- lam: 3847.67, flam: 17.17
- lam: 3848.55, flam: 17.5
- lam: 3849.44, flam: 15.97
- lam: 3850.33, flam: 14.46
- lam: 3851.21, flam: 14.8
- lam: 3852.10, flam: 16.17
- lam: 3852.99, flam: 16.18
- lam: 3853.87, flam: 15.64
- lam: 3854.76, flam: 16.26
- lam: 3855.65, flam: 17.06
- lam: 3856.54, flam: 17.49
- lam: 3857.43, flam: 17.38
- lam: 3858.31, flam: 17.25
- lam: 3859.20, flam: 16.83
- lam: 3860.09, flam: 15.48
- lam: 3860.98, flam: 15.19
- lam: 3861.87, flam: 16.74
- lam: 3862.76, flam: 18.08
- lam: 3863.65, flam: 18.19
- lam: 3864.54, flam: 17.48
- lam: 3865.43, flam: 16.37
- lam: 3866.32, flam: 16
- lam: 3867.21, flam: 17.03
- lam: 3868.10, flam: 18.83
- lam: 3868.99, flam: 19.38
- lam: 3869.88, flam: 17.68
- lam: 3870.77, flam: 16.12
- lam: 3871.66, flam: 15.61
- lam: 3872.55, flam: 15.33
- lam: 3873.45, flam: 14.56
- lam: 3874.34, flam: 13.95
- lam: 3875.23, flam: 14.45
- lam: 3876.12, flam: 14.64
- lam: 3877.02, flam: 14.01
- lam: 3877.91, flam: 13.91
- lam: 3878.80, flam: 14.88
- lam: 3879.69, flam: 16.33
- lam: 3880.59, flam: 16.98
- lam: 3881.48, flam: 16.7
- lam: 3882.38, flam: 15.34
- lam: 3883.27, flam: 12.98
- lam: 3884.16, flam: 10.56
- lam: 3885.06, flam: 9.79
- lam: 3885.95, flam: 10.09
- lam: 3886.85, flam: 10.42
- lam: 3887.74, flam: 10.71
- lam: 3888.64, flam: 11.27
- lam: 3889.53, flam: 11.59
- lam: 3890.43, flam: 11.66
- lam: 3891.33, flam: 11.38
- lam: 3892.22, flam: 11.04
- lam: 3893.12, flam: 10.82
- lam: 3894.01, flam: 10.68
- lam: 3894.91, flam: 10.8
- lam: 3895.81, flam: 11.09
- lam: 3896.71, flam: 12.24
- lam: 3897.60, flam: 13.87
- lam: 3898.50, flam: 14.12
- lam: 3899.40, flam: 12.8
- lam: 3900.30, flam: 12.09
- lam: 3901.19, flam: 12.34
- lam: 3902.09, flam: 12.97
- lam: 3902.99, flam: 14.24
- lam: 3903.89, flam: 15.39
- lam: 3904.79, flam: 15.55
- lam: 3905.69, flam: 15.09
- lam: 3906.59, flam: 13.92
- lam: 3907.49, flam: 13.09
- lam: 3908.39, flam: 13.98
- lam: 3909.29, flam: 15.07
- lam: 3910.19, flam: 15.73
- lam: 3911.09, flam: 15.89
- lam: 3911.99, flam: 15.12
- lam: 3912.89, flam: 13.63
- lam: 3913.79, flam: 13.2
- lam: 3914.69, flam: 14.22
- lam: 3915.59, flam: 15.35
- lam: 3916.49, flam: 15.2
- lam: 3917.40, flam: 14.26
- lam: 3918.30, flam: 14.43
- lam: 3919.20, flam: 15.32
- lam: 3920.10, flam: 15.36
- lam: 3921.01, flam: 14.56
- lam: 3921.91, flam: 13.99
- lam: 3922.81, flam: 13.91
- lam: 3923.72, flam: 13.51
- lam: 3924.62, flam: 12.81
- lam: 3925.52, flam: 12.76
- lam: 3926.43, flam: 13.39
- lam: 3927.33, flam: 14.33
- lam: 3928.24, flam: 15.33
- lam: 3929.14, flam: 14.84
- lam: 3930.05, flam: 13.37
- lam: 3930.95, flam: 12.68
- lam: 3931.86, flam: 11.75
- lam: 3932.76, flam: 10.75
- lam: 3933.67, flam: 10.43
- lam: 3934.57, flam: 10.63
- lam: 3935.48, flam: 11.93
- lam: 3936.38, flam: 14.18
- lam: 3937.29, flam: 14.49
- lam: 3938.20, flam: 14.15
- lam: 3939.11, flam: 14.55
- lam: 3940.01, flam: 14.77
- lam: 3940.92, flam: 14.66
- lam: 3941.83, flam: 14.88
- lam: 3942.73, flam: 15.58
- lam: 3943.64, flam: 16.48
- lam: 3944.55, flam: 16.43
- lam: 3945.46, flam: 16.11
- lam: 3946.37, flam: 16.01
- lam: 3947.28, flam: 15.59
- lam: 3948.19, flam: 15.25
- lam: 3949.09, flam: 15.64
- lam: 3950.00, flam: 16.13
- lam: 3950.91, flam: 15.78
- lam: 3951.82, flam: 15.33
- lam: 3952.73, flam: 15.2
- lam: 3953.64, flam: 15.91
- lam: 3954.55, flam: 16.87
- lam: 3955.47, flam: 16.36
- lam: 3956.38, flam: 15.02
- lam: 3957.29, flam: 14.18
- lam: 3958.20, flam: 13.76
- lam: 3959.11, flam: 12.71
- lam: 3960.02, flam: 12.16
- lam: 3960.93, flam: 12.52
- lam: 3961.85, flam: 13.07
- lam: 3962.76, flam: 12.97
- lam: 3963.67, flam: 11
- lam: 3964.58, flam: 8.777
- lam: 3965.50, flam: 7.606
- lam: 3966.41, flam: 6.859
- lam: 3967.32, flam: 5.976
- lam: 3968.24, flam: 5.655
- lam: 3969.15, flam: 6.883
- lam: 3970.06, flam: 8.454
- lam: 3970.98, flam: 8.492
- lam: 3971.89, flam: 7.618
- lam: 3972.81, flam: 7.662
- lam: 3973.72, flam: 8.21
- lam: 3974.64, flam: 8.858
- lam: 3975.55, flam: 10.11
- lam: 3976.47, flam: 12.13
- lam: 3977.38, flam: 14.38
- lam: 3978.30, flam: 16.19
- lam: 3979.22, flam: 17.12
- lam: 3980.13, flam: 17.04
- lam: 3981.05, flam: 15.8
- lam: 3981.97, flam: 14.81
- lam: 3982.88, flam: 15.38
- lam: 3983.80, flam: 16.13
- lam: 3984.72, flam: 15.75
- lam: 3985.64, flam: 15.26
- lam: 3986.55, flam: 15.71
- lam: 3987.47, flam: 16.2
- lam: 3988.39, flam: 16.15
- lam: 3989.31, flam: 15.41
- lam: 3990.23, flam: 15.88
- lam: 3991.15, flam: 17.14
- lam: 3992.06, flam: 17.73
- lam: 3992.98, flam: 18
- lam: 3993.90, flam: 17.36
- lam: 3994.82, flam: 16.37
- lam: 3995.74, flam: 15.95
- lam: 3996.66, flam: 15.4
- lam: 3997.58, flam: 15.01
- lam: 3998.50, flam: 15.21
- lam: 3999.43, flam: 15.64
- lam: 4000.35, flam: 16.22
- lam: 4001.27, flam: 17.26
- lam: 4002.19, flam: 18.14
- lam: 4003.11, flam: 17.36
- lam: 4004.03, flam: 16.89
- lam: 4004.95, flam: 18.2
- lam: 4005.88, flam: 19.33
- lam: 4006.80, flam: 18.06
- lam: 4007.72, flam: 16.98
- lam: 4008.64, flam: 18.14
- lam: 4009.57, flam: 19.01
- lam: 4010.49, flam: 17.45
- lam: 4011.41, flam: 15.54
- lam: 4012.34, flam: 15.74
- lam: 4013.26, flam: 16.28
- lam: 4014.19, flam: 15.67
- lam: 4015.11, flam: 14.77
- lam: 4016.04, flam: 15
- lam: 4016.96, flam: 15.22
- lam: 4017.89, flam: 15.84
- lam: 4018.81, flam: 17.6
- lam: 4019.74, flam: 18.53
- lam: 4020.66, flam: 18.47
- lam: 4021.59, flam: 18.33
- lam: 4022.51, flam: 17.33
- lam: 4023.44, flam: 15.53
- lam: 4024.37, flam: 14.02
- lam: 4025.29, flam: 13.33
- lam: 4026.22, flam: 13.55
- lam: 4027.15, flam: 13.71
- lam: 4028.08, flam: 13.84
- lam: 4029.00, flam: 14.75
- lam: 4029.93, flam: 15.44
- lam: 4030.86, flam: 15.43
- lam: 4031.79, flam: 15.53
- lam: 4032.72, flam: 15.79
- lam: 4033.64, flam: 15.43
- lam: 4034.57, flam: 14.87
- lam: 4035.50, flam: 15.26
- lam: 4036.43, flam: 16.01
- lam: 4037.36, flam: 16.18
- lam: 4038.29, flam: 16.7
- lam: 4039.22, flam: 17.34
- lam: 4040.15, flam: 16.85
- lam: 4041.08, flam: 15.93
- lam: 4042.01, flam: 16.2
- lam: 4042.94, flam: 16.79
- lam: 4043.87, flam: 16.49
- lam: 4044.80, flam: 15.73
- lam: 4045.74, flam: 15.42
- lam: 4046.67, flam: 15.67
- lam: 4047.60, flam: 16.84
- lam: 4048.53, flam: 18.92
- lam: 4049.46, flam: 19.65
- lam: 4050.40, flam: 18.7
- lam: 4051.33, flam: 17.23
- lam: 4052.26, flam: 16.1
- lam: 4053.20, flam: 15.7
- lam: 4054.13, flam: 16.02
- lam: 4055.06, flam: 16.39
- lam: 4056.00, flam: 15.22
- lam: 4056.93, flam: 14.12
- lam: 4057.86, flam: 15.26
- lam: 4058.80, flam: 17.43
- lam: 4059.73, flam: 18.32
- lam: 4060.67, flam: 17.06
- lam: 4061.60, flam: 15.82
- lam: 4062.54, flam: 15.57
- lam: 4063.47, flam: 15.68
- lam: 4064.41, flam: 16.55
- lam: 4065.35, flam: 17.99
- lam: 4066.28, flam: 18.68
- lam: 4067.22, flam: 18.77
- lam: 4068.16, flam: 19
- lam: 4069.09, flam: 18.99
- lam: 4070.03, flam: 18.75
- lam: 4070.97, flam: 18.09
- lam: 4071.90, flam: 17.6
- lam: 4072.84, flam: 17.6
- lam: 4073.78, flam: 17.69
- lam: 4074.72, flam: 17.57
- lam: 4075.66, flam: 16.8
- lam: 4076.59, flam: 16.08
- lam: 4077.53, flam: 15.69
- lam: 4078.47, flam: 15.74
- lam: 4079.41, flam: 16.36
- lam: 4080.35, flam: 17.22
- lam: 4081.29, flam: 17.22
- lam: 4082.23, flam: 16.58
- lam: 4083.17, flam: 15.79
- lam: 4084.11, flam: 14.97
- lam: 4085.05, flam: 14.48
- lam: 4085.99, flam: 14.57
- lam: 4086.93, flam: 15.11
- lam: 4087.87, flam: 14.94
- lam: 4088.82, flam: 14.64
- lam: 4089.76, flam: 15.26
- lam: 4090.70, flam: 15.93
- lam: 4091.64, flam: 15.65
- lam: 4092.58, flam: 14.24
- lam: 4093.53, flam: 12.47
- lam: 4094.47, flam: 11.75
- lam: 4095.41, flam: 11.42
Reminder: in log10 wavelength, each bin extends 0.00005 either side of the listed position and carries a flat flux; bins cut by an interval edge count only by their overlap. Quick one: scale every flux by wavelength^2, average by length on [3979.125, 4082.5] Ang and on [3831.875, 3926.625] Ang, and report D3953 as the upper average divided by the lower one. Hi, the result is 1.28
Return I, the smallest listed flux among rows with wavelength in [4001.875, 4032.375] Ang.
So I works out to 13.33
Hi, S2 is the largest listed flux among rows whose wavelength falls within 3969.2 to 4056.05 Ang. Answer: 19.65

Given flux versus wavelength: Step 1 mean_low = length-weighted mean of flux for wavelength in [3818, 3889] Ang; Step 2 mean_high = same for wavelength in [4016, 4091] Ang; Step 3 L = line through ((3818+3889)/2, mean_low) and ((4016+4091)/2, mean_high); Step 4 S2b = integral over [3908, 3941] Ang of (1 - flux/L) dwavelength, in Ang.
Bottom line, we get 2.7 Ang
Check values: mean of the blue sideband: 14.5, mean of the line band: 13.9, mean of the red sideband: 16.3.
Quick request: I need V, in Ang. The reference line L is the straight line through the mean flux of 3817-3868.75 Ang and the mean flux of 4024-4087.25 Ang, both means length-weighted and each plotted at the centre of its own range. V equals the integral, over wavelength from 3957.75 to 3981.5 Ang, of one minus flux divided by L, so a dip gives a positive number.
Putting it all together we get 7.3 Ang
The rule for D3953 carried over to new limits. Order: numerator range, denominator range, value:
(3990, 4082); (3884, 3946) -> 1.31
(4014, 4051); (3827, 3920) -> 1.24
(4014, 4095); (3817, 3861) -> 1.27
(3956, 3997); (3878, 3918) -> 1.02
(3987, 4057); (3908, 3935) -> 1.24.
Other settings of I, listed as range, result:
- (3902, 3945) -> 10.43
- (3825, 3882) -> 6.721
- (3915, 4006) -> 5.655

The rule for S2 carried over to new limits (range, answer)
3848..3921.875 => 19.38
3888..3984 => 17.12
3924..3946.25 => 16.48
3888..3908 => 15.55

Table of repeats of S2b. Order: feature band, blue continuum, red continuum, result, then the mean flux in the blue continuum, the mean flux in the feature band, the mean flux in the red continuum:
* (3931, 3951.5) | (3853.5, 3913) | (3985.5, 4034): 1.28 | 14.5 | 14.3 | 16.3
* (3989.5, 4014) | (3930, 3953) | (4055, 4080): -2.01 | 14.4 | 16.9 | 17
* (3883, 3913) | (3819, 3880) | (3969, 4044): 4.55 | 14.8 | 12.7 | 15.4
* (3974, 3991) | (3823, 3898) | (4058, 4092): 0.72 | 14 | 14.9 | 16.7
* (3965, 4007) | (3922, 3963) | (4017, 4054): 3.14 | 14.2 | 14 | 16.2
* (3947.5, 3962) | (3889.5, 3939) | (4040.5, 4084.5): -0.44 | 13.4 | 14.8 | 16.9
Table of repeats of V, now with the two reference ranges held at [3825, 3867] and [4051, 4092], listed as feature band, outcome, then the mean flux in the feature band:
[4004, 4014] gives -0.9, 17.4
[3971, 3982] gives 2.4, 12.2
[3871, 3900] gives 3.4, 13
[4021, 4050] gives 0.4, 15.9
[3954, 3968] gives 3.2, 11.9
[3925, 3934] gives 1.3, 13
